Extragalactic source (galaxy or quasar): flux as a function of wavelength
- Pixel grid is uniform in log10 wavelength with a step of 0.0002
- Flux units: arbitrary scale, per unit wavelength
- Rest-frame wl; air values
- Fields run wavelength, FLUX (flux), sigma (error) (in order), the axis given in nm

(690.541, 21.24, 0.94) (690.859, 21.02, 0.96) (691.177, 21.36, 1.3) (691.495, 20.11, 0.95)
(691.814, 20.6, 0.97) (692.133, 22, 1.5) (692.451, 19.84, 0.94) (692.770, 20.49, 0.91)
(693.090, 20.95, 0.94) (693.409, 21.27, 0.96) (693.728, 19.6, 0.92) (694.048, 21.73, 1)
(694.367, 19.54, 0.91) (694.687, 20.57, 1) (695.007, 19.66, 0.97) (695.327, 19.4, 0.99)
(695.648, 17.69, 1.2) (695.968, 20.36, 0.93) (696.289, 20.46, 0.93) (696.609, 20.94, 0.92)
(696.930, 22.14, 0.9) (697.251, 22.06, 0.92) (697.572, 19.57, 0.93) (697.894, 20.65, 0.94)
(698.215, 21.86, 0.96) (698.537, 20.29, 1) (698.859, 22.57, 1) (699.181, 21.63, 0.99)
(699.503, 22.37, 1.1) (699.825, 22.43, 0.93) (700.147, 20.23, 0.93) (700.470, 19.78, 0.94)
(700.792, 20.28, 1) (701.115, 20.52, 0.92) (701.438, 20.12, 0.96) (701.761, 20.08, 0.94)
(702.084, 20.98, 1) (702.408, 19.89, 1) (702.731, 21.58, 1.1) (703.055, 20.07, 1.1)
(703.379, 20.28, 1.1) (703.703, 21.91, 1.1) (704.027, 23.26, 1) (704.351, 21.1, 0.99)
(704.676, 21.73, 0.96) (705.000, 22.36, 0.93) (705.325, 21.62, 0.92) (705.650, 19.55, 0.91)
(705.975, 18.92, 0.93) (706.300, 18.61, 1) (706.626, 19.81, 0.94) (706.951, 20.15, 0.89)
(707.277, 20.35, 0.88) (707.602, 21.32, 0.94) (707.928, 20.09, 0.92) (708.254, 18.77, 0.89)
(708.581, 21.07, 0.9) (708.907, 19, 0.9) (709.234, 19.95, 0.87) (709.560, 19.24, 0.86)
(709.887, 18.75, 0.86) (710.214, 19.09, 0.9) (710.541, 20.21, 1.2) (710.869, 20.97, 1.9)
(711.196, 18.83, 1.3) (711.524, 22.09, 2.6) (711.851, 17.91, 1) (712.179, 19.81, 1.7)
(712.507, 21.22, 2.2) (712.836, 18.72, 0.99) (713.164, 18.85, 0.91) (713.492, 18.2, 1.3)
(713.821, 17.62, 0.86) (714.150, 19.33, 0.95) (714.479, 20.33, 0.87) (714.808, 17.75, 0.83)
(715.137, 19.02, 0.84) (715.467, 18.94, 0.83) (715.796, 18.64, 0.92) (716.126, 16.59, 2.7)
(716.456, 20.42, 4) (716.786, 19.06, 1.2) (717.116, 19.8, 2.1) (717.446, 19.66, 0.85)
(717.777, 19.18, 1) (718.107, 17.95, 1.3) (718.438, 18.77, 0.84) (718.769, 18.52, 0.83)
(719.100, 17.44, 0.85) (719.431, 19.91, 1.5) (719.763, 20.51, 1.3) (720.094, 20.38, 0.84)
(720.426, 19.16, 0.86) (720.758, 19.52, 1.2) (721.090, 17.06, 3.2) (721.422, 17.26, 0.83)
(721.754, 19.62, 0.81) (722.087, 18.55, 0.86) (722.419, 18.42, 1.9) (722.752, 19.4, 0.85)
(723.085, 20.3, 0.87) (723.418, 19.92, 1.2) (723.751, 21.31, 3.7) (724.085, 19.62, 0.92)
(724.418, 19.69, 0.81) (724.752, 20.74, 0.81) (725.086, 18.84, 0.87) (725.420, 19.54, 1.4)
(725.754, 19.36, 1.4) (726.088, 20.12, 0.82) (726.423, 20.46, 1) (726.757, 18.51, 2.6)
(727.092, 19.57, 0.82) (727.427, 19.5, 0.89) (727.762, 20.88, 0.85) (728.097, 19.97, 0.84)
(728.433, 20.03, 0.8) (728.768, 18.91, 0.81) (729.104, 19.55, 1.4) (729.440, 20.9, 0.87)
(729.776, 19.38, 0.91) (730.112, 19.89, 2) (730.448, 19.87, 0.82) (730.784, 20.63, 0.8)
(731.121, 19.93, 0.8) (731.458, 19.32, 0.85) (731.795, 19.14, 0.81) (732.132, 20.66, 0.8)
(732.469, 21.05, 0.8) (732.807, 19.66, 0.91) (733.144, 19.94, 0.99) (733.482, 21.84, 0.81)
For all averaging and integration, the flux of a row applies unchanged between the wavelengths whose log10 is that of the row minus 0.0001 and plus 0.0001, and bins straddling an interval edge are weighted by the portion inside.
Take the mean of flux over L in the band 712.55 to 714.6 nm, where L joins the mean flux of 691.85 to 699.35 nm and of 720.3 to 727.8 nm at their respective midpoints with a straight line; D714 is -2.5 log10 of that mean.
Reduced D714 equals 0.05 mag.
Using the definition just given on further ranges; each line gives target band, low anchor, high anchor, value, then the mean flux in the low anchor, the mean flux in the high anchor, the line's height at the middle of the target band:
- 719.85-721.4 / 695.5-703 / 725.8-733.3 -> 0.07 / 20.8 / 19.9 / 20.2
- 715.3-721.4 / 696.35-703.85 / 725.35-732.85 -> 0.07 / 21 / 19.9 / 20.3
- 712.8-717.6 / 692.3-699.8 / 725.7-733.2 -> 0.08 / 20.7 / 19.9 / 20.2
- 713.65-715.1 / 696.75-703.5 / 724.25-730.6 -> 0.09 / 20.9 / 19.8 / 20.3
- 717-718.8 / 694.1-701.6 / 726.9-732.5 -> 0.07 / 20.7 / 19.9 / 20.2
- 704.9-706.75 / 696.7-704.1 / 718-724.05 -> 0.03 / 21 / 19.1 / 20.5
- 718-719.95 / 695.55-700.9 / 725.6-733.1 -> 0.07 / 20.9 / 19.9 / 20.2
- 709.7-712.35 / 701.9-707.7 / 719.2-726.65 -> 0.03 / 20.7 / 19.5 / 20.3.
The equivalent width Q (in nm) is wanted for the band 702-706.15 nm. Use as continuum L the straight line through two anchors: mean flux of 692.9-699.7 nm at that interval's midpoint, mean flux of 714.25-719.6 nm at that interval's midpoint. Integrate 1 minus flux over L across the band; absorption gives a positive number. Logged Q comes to -0.20 nm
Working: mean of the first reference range 20.7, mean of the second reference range 18.9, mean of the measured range 21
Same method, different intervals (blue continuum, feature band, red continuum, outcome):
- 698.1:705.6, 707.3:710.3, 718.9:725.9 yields 0.116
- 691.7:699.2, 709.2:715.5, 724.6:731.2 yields 0.275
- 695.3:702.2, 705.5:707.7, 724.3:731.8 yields 0.079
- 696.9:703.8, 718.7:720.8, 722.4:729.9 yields 0.074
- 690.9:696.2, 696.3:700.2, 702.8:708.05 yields -0.172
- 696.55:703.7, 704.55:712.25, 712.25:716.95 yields -0.083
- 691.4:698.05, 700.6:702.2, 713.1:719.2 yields -0.035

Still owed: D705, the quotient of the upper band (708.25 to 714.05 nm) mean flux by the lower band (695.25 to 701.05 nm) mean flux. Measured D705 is 0.9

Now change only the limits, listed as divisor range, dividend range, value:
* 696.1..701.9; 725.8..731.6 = 0.94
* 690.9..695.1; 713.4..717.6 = 0.92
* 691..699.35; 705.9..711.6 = 0.96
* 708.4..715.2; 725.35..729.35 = 1.02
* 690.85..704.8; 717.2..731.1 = 0.94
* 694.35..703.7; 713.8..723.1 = 0.92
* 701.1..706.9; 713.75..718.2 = 0.91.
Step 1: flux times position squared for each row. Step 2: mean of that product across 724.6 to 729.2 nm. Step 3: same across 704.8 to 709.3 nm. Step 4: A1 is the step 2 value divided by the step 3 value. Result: 1.04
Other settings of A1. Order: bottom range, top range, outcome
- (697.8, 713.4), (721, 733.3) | 1.02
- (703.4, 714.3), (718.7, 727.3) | 1.01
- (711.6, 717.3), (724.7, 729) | 1.07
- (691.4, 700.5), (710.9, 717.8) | 0.97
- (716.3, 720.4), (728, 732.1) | 1.06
